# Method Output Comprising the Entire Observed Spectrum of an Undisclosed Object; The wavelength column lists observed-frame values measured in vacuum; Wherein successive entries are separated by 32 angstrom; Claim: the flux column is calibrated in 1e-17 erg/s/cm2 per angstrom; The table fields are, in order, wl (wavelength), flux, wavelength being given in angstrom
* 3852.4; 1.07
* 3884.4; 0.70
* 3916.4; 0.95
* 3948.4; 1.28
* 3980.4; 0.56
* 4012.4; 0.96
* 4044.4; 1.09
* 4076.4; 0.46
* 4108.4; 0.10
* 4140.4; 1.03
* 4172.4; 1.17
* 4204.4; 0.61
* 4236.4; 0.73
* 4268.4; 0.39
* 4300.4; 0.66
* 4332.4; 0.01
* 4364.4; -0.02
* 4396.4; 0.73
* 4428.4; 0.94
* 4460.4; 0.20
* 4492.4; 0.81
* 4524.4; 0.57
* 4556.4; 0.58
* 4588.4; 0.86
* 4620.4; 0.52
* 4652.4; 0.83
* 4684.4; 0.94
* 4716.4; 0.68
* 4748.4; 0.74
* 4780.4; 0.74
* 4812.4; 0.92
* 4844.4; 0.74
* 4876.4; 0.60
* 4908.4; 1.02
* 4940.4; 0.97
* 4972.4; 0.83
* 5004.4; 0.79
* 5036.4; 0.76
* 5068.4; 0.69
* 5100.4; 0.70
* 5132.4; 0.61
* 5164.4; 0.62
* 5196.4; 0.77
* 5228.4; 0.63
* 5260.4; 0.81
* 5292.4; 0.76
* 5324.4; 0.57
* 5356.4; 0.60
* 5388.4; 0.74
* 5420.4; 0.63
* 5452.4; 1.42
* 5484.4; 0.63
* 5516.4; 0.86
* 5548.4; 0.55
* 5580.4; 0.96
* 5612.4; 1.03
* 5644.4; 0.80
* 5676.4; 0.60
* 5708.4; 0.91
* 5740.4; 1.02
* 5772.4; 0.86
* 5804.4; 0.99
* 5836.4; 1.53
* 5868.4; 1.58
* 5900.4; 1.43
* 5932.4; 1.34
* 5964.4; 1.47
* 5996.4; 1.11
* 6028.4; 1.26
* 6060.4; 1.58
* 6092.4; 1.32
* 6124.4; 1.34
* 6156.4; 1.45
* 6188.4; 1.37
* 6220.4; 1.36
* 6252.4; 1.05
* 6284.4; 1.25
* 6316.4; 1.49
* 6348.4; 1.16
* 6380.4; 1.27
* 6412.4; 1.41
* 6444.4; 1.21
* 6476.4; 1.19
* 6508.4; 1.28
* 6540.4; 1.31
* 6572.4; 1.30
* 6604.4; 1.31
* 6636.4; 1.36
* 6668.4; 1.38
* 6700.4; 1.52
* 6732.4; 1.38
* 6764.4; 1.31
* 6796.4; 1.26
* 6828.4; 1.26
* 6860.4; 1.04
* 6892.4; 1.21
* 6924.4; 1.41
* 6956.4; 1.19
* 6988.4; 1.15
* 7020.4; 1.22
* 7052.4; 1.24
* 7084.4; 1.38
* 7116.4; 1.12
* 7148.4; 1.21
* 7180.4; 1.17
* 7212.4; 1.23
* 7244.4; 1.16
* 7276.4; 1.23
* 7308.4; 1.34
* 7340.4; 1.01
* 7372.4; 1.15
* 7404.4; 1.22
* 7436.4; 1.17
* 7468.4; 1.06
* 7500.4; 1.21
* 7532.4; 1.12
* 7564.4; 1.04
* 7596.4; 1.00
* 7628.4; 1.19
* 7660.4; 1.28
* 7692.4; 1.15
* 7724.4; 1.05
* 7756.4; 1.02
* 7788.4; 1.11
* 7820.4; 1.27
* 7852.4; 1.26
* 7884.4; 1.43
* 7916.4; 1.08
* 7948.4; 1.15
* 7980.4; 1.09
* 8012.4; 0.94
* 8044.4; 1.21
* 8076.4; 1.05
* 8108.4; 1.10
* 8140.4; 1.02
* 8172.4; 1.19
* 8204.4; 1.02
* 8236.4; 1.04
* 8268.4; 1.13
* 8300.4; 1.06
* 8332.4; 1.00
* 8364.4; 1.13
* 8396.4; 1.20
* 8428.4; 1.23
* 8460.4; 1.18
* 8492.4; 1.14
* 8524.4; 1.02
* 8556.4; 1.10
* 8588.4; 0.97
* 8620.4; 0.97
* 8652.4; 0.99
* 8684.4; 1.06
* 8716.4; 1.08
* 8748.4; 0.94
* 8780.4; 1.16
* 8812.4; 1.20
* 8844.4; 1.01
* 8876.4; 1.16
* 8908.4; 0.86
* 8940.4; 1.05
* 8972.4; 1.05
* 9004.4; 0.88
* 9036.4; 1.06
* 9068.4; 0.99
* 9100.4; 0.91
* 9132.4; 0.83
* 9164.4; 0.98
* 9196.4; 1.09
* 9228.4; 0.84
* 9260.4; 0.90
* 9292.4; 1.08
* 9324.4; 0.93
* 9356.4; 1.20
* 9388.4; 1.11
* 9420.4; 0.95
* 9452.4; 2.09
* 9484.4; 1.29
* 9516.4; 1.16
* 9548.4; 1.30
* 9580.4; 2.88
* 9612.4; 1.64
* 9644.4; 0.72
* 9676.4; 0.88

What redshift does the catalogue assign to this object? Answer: 0.46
